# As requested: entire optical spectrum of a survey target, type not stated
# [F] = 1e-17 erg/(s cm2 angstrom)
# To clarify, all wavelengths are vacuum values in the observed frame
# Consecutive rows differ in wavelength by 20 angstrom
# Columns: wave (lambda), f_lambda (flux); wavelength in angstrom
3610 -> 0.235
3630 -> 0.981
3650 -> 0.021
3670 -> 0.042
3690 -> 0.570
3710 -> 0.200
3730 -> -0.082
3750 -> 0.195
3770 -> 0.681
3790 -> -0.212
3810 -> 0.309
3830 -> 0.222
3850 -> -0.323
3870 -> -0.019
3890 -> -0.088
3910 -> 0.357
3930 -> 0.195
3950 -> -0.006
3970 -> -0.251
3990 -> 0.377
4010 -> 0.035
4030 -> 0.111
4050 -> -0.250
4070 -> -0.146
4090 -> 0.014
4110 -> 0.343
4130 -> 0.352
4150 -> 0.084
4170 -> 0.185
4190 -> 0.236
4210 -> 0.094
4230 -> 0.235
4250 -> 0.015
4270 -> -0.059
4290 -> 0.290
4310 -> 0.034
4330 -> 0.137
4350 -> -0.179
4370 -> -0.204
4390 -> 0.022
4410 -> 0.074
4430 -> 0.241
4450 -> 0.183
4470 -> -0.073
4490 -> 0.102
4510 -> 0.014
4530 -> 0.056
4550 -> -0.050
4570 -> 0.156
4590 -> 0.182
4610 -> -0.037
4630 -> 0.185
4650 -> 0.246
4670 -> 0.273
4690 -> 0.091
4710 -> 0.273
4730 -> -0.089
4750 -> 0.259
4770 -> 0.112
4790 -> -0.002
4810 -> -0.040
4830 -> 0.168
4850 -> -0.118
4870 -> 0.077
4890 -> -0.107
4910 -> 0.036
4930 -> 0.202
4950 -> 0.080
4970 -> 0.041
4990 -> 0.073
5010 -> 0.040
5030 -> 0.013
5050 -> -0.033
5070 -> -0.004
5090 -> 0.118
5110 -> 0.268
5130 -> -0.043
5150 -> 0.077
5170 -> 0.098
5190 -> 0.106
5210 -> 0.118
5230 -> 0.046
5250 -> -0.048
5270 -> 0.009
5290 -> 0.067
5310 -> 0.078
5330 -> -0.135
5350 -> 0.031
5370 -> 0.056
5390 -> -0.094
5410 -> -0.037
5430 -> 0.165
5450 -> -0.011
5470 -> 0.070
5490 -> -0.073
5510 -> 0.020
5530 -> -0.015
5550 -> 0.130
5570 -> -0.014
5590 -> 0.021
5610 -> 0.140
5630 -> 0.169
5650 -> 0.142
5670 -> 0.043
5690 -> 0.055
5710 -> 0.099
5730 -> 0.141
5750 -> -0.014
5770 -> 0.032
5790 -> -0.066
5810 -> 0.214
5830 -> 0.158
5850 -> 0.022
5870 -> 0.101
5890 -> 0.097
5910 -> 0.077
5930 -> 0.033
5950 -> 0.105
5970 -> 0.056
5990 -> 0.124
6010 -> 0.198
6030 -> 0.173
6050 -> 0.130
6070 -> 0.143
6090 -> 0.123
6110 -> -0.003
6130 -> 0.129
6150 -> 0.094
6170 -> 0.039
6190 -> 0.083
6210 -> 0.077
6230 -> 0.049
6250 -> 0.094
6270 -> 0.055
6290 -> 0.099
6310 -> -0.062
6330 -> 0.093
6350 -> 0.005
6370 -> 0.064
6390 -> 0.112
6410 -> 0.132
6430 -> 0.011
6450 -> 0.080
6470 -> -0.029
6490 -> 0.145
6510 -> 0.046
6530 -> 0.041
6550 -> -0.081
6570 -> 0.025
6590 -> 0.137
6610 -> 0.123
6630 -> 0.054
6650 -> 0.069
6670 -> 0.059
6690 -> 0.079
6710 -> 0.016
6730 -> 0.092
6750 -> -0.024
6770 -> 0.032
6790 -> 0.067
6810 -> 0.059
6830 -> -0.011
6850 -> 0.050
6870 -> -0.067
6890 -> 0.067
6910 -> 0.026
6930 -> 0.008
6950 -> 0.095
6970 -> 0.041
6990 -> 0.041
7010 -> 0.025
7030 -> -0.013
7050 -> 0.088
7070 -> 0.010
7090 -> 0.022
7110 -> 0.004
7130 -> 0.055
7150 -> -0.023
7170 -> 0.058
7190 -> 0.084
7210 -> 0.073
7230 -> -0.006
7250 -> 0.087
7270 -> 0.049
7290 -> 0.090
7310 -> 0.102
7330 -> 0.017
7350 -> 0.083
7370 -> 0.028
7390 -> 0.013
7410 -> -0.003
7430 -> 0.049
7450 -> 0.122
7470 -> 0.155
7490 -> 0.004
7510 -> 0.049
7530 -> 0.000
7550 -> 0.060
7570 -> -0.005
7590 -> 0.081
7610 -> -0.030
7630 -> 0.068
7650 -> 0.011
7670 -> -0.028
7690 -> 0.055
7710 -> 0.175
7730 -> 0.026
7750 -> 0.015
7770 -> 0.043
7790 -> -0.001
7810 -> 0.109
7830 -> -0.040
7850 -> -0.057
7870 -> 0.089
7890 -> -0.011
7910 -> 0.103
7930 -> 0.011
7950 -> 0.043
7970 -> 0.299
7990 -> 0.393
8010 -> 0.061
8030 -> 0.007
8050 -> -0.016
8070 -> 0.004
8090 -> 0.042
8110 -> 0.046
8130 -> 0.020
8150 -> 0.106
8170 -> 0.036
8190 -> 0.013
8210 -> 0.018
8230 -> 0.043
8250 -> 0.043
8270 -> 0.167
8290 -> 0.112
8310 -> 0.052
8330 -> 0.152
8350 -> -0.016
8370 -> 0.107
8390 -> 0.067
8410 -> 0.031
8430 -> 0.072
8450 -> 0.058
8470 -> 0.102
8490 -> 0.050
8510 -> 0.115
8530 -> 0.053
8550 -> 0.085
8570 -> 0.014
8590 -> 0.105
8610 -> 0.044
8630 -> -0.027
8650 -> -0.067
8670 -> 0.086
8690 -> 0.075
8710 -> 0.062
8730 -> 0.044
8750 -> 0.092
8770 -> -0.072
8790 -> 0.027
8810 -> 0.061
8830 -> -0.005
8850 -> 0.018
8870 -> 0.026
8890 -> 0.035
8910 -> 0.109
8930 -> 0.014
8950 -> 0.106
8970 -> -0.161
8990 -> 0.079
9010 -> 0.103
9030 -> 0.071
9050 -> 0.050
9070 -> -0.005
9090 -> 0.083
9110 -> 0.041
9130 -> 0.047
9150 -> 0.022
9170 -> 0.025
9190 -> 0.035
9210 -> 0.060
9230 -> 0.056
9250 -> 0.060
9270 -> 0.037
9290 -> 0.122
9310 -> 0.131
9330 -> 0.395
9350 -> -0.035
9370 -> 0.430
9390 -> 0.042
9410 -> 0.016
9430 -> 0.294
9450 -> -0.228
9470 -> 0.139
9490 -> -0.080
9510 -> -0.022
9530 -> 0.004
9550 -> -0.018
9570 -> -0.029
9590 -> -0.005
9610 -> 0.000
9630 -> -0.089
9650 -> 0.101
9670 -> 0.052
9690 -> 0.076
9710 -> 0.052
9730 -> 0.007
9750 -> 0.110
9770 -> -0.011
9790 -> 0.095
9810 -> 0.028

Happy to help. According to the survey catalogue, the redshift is 1.140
